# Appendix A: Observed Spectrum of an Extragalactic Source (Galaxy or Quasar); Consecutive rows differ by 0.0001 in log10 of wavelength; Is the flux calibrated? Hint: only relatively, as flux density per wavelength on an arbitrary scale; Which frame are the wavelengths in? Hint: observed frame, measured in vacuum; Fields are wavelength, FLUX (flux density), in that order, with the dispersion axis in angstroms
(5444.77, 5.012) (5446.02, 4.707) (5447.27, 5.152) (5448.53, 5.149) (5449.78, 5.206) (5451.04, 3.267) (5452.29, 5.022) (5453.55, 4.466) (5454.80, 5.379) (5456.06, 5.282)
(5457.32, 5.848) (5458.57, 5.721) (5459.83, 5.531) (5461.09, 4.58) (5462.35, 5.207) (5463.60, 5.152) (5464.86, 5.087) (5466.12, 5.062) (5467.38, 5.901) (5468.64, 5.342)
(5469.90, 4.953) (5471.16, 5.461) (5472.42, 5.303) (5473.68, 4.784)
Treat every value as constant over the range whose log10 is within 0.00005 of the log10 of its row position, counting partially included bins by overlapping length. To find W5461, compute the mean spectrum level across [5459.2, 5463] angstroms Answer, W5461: 5.11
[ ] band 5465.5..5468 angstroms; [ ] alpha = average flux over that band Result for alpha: 5.48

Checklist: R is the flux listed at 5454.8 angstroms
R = 5.379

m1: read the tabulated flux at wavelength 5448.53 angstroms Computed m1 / 5.149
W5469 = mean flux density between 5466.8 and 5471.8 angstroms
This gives 5.41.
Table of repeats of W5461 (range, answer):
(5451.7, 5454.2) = 4.75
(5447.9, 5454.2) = 4.63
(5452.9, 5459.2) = 5.34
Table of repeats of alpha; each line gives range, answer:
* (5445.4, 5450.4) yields 5.06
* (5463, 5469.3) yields 5.3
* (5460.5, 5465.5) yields 5.01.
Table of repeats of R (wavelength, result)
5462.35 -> 5.207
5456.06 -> 5.282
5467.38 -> 5.901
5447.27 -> 5.152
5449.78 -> 5.206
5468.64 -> 5.342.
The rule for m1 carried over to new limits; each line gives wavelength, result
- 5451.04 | 3.267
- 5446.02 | 4.707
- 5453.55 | 4.466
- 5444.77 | 5.012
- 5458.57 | 5.721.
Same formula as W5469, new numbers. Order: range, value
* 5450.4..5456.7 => 4.68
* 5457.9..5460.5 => 5.62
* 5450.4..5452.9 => 4.14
